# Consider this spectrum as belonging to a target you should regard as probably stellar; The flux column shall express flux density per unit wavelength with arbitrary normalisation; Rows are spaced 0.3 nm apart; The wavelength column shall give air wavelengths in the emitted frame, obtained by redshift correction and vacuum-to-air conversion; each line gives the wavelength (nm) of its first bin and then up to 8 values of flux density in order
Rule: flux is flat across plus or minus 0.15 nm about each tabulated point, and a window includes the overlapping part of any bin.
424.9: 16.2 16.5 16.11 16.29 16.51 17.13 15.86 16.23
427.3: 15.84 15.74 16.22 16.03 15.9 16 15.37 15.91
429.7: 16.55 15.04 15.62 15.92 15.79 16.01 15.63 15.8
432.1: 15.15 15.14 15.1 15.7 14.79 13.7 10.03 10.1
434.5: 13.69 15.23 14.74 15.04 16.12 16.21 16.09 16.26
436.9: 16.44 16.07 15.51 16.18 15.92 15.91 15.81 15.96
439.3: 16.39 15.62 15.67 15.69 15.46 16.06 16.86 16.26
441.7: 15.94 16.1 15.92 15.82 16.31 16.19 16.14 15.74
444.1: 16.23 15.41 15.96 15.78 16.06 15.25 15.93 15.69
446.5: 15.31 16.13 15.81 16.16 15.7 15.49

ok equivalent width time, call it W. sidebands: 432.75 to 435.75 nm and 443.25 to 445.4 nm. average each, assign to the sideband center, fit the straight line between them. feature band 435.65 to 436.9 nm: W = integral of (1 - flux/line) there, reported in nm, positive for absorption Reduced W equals -0.17 nm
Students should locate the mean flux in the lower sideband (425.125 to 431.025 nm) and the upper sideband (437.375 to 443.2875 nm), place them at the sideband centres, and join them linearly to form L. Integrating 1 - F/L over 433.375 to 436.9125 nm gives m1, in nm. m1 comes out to 0.353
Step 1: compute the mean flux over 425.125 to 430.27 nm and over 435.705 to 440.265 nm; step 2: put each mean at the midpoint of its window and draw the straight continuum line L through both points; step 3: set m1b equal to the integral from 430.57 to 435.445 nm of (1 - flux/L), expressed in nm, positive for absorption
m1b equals 0.46 nm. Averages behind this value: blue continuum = 16.1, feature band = 14.5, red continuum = 16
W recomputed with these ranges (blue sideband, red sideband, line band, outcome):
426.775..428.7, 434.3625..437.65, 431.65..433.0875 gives 0.037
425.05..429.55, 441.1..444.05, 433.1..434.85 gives 0.351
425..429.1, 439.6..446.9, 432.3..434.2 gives 0.275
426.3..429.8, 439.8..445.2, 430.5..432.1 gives 0.026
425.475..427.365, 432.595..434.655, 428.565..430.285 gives -0.083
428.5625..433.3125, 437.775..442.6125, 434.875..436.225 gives 0.022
